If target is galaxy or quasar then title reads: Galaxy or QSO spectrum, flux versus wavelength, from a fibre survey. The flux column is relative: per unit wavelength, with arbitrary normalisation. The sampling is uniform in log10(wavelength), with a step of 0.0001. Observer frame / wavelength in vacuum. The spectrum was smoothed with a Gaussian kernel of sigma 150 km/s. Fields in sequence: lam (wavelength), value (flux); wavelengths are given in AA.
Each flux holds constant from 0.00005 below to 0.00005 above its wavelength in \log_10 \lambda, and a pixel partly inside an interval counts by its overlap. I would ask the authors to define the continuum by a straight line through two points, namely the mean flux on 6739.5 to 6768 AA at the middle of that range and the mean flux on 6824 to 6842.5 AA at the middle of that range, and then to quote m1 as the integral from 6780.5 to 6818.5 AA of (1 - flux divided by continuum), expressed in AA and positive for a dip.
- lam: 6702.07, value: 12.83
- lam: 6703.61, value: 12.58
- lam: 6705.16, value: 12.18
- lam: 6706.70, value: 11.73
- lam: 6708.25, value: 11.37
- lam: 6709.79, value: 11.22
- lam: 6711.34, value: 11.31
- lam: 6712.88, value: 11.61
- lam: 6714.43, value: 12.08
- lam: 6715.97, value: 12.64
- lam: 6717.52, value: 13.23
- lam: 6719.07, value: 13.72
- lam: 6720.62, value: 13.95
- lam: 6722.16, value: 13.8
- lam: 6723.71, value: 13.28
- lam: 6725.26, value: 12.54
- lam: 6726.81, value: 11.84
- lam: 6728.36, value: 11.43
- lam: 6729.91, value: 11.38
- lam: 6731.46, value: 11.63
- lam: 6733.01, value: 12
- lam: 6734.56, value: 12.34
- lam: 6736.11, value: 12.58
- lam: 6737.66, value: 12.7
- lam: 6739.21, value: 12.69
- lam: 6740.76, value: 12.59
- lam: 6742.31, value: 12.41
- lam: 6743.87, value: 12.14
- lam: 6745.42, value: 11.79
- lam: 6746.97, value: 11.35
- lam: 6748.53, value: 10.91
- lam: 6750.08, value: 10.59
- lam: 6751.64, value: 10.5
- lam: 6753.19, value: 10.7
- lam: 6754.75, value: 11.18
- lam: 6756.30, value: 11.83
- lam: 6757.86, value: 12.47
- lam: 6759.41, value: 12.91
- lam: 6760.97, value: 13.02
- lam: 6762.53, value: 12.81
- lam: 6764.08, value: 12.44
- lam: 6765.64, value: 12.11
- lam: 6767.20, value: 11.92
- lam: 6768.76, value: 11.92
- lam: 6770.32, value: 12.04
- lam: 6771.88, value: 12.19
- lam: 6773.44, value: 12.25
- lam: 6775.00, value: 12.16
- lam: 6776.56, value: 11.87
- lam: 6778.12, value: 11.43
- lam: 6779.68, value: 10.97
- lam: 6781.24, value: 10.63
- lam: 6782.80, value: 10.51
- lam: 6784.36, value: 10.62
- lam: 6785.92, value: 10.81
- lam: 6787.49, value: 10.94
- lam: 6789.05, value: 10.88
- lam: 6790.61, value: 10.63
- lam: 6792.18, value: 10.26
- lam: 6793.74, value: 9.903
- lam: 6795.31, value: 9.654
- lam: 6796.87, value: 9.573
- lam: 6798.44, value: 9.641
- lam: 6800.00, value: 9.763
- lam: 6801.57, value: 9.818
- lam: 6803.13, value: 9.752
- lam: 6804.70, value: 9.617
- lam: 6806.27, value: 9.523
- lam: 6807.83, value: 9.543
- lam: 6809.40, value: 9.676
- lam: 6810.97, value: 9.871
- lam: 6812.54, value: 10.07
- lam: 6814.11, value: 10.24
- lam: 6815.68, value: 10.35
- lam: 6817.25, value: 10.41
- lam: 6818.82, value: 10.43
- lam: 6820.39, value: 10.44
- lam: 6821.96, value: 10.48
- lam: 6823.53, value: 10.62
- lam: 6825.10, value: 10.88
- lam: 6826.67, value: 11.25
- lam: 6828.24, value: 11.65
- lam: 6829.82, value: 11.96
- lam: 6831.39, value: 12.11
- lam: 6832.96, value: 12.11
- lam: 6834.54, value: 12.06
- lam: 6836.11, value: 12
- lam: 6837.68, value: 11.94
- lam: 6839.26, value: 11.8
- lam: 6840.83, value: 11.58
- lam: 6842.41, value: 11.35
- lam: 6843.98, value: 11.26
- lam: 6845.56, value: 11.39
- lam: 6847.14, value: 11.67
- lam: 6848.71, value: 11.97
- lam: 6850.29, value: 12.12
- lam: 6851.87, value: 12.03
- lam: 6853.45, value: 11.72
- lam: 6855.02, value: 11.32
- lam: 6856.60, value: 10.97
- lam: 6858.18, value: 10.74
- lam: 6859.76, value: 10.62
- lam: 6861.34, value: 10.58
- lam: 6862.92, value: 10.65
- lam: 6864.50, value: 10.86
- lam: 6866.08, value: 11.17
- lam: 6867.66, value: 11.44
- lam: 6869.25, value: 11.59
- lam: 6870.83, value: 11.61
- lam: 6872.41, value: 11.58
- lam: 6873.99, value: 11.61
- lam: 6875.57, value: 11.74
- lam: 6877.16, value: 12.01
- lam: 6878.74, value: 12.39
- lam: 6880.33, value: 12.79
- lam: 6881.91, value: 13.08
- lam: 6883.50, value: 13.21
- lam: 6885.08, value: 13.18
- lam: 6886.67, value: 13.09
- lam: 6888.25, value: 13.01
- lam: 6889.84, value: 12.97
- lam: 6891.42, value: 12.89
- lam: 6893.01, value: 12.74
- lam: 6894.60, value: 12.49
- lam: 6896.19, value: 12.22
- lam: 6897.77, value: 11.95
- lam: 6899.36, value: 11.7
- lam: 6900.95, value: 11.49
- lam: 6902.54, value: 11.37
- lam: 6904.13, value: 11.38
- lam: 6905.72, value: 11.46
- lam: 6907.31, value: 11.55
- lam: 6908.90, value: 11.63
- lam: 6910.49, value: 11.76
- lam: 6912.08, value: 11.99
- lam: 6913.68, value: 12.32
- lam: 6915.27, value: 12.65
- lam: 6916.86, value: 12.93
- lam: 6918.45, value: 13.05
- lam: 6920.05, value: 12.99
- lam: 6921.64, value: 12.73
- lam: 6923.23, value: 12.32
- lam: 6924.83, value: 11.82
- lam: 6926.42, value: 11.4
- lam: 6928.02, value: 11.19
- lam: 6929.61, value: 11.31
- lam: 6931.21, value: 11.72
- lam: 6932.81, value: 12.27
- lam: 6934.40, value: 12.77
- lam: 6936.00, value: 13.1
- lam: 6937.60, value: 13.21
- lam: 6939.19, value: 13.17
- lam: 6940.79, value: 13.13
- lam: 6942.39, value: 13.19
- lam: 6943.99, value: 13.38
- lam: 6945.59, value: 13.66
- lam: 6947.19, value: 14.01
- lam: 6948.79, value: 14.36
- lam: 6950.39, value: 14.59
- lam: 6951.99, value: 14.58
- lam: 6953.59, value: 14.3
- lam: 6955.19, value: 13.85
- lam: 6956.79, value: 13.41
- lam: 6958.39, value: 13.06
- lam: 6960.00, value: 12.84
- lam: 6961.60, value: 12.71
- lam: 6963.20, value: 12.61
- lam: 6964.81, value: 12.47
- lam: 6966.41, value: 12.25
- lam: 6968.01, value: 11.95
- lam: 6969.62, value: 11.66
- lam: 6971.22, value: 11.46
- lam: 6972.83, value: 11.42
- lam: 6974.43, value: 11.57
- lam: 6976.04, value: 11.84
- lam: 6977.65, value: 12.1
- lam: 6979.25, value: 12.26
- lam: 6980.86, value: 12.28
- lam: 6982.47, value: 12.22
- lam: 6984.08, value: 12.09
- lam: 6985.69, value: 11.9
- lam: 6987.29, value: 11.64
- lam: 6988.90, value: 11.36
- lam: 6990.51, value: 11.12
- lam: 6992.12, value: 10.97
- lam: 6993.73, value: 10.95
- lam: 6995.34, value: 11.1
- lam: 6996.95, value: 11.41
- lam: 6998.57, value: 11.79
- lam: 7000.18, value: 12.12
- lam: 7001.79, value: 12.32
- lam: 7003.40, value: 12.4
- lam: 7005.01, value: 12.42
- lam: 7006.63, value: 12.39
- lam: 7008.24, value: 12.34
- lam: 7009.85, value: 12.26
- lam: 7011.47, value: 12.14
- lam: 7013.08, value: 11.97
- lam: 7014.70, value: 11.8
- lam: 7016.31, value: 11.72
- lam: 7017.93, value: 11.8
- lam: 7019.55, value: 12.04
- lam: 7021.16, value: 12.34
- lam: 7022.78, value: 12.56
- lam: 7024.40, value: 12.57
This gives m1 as 5.4 AA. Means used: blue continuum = 11.9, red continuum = 11.7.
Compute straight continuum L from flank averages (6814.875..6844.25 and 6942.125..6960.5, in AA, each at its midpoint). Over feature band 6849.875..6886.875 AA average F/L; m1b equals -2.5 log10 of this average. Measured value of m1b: 0.03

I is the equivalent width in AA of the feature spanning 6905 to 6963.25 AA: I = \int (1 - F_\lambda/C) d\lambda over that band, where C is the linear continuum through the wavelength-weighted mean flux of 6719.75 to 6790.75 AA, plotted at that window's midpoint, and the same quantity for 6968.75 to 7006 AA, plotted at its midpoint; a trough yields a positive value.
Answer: -4.97 AA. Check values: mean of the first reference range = 11.9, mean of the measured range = 12.8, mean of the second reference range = 11.8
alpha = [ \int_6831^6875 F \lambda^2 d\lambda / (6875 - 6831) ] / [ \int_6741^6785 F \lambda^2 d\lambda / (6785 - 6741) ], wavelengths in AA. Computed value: 1.01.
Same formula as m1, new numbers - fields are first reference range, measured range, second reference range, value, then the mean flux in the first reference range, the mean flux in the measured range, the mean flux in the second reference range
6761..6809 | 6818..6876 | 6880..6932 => 1.02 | 10.9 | 11.4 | 12.2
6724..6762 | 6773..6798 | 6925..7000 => 2.56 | 11.9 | 10.8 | 12.4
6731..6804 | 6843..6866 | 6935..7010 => 1.14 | 11.4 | 11.3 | 12.5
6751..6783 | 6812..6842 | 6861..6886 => 1.68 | 11.8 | 11.2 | 11.9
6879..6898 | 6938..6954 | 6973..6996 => -2.22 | 12.8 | 13.8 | 11.7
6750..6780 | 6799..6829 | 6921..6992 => 4.58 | 11.9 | 10.2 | 12.5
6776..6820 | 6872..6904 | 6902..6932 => -2.23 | 10.3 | 12.4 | 12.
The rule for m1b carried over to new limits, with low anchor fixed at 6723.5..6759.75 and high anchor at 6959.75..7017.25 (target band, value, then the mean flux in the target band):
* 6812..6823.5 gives 0.15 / 10.4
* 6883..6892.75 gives -0.10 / 13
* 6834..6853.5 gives 0.01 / 11.8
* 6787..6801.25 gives 0.18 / 10.1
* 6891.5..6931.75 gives -0.01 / 12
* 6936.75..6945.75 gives -0.12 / 13.3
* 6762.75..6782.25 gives 0.00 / 11.8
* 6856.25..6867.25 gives 0.10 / 10.8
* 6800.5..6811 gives 0.22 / 9.67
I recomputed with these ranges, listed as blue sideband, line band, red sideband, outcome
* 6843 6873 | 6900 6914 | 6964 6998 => -0.19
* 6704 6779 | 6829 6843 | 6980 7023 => 0.16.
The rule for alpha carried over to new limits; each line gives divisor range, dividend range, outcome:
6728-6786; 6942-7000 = 1.12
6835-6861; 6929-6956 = 1.19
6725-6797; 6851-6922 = 1.07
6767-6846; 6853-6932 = 1.13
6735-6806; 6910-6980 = 1.18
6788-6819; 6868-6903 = 1.26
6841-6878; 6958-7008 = 1.09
